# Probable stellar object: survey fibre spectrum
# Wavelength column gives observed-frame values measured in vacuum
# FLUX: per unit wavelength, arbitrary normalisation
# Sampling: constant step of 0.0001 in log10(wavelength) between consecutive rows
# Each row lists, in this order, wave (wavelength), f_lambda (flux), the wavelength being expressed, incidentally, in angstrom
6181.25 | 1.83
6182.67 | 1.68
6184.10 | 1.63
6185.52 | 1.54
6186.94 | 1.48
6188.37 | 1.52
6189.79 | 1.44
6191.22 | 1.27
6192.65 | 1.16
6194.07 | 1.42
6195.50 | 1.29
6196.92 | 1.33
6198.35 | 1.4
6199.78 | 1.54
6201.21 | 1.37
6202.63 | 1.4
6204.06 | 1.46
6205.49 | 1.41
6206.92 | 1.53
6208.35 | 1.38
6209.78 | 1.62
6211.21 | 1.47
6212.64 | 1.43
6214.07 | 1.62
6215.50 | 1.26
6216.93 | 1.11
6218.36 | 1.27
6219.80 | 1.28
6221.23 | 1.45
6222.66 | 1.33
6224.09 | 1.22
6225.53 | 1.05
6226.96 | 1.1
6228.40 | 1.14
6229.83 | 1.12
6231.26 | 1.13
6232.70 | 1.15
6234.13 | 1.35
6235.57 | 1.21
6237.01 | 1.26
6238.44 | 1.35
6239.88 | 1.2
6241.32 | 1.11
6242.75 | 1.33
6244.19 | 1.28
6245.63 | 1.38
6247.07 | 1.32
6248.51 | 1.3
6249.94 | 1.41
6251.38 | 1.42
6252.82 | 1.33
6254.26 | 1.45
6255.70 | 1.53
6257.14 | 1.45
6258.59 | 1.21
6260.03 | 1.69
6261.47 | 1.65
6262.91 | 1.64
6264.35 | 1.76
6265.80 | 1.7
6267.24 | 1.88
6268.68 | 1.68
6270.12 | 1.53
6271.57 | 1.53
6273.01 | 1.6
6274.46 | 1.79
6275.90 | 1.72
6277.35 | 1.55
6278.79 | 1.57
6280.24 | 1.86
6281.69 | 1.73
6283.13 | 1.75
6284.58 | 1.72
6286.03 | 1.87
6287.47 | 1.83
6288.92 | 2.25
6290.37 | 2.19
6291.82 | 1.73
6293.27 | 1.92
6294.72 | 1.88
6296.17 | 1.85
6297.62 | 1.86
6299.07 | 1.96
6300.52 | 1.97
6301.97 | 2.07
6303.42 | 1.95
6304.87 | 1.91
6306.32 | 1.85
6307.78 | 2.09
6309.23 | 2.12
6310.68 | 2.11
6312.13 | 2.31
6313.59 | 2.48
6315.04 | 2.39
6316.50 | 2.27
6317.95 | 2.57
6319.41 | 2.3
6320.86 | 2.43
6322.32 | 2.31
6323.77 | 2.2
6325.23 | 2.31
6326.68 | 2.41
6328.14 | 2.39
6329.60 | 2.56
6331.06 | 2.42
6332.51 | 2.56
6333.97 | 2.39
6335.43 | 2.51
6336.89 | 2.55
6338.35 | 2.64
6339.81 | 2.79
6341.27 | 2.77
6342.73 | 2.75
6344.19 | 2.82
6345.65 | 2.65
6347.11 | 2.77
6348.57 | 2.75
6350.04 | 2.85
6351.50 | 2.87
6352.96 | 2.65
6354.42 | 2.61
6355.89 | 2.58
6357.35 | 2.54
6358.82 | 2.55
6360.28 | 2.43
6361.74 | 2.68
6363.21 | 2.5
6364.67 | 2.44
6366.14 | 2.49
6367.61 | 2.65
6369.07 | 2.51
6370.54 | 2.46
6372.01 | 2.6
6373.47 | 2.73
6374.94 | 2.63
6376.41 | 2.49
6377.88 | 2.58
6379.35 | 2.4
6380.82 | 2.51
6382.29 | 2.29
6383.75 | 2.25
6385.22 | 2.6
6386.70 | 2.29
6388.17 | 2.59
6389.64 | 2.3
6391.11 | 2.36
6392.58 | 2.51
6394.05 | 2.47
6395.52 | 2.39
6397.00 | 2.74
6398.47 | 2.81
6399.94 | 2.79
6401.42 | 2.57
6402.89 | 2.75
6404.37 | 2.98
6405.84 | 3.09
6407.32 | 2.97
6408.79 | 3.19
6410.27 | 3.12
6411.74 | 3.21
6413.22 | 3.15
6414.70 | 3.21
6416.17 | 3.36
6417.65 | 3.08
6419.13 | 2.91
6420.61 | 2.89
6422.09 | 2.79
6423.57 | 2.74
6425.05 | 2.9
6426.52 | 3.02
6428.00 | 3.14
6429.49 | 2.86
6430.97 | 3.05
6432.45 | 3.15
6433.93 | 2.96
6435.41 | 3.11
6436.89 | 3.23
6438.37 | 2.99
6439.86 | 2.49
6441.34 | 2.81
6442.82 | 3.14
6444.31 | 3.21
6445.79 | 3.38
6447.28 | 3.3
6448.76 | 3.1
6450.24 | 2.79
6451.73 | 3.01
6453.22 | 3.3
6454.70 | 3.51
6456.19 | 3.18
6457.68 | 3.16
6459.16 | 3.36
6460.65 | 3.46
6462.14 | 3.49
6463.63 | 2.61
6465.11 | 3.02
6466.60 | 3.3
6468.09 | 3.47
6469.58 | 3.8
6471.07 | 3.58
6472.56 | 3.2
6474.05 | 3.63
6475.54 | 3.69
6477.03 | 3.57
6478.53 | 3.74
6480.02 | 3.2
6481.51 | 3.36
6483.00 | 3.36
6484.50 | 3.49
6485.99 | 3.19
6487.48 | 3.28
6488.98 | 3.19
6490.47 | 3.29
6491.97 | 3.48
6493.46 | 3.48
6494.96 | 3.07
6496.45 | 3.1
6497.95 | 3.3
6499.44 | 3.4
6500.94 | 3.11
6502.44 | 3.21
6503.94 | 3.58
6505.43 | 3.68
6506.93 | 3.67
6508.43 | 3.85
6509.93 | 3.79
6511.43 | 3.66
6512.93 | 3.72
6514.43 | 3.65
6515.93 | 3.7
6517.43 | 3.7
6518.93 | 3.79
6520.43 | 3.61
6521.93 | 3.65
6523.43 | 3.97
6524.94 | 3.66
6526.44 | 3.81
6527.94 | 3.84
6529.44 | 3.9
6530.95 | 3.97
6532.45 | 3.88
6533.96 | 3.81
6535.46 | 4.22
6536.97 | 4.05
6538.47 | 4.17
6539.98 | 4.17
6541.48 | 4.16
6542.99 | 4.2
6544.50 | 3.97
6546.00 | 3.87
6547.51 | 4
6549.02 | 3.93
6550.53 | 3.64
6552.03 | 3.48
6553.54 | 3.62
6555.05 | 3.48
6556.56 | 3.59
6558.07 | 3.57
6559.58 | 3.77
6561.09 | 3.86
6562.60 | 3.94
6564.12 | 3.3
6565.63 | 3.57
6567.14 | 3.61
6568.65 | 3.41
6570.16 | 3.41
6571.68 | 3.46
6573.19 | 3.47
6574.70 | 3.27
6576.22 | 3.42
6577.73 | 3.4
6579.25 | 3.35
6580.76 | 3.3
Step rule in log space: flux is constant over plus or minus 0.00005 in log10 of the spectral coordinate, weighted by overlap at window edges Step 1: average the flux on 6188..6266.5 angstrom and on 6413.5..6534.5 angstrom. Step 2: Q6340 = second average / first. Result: 2.46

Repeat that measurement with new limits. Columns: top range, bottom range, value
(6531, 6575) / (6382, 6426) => 1.35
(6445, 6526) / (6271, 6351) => 1.56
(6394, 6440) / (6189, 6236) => 2.23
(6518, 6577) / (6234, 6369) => 1.84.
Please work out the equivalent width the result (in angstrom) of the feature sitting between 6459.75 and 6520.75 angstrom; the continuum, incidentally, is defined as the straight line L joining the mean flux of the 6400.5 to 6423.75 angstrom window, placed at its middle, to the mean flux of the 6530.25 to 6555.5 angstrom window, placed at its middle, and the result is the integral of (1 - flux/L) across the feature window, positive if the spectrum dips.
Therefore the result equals 1.8 angstrom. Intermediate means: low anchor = 3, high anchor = 3.92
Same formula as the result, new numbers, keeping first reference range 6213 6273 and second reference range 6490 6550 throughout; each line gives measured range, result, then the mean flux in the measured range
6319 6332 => -1.9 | 2.38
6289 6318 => -2.7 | 2.07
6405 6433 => -1.7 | 3.04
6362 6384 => -0.3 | 2.51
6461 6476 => -0.4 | 3.38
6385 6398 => 0.8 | 2.47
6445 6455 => -0.2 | 3.19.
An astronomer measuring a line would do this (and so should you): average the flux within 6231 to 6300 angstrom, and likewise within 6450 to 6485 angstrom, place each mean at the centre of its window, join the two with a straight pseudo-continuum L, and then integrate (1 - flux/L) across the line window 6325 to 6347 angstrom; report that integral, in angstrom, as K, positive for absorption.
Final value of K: -3.8 angstrom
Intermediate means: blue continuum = 1.59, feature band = 2.58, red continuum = 3.35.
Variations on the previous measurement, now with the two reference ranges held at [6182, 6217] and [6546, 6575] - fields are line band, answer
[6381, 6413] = -0.66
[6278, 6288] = 0.93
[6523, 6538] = -2.12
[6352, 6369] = -1.08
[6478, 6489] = -0.73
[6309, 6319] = -0.96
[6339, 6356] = -3.04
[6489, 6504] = -0.27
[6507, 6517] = -1.22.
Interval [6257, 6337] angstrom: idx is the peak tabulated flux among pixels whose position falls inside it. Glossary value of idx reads 2.57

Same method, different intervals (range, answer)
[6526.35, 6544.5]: 4.22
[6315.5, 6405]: 2.98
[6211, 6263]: 1.69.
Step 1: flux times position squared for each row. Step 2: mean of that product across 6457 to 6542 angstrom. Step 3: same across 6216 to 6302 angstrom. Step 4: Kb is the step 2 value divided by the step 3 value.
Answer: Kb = 2.51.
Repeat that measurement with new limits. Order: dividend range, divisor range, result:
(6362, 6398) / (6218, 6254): 2.07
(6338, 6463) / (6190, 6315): 1.89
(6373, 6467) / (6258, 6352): 1.42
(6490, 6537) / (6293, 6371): 1.60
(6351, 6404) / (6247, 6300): 1.56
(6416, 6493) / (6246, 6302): 2.00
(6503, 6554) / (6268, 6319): 2.14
